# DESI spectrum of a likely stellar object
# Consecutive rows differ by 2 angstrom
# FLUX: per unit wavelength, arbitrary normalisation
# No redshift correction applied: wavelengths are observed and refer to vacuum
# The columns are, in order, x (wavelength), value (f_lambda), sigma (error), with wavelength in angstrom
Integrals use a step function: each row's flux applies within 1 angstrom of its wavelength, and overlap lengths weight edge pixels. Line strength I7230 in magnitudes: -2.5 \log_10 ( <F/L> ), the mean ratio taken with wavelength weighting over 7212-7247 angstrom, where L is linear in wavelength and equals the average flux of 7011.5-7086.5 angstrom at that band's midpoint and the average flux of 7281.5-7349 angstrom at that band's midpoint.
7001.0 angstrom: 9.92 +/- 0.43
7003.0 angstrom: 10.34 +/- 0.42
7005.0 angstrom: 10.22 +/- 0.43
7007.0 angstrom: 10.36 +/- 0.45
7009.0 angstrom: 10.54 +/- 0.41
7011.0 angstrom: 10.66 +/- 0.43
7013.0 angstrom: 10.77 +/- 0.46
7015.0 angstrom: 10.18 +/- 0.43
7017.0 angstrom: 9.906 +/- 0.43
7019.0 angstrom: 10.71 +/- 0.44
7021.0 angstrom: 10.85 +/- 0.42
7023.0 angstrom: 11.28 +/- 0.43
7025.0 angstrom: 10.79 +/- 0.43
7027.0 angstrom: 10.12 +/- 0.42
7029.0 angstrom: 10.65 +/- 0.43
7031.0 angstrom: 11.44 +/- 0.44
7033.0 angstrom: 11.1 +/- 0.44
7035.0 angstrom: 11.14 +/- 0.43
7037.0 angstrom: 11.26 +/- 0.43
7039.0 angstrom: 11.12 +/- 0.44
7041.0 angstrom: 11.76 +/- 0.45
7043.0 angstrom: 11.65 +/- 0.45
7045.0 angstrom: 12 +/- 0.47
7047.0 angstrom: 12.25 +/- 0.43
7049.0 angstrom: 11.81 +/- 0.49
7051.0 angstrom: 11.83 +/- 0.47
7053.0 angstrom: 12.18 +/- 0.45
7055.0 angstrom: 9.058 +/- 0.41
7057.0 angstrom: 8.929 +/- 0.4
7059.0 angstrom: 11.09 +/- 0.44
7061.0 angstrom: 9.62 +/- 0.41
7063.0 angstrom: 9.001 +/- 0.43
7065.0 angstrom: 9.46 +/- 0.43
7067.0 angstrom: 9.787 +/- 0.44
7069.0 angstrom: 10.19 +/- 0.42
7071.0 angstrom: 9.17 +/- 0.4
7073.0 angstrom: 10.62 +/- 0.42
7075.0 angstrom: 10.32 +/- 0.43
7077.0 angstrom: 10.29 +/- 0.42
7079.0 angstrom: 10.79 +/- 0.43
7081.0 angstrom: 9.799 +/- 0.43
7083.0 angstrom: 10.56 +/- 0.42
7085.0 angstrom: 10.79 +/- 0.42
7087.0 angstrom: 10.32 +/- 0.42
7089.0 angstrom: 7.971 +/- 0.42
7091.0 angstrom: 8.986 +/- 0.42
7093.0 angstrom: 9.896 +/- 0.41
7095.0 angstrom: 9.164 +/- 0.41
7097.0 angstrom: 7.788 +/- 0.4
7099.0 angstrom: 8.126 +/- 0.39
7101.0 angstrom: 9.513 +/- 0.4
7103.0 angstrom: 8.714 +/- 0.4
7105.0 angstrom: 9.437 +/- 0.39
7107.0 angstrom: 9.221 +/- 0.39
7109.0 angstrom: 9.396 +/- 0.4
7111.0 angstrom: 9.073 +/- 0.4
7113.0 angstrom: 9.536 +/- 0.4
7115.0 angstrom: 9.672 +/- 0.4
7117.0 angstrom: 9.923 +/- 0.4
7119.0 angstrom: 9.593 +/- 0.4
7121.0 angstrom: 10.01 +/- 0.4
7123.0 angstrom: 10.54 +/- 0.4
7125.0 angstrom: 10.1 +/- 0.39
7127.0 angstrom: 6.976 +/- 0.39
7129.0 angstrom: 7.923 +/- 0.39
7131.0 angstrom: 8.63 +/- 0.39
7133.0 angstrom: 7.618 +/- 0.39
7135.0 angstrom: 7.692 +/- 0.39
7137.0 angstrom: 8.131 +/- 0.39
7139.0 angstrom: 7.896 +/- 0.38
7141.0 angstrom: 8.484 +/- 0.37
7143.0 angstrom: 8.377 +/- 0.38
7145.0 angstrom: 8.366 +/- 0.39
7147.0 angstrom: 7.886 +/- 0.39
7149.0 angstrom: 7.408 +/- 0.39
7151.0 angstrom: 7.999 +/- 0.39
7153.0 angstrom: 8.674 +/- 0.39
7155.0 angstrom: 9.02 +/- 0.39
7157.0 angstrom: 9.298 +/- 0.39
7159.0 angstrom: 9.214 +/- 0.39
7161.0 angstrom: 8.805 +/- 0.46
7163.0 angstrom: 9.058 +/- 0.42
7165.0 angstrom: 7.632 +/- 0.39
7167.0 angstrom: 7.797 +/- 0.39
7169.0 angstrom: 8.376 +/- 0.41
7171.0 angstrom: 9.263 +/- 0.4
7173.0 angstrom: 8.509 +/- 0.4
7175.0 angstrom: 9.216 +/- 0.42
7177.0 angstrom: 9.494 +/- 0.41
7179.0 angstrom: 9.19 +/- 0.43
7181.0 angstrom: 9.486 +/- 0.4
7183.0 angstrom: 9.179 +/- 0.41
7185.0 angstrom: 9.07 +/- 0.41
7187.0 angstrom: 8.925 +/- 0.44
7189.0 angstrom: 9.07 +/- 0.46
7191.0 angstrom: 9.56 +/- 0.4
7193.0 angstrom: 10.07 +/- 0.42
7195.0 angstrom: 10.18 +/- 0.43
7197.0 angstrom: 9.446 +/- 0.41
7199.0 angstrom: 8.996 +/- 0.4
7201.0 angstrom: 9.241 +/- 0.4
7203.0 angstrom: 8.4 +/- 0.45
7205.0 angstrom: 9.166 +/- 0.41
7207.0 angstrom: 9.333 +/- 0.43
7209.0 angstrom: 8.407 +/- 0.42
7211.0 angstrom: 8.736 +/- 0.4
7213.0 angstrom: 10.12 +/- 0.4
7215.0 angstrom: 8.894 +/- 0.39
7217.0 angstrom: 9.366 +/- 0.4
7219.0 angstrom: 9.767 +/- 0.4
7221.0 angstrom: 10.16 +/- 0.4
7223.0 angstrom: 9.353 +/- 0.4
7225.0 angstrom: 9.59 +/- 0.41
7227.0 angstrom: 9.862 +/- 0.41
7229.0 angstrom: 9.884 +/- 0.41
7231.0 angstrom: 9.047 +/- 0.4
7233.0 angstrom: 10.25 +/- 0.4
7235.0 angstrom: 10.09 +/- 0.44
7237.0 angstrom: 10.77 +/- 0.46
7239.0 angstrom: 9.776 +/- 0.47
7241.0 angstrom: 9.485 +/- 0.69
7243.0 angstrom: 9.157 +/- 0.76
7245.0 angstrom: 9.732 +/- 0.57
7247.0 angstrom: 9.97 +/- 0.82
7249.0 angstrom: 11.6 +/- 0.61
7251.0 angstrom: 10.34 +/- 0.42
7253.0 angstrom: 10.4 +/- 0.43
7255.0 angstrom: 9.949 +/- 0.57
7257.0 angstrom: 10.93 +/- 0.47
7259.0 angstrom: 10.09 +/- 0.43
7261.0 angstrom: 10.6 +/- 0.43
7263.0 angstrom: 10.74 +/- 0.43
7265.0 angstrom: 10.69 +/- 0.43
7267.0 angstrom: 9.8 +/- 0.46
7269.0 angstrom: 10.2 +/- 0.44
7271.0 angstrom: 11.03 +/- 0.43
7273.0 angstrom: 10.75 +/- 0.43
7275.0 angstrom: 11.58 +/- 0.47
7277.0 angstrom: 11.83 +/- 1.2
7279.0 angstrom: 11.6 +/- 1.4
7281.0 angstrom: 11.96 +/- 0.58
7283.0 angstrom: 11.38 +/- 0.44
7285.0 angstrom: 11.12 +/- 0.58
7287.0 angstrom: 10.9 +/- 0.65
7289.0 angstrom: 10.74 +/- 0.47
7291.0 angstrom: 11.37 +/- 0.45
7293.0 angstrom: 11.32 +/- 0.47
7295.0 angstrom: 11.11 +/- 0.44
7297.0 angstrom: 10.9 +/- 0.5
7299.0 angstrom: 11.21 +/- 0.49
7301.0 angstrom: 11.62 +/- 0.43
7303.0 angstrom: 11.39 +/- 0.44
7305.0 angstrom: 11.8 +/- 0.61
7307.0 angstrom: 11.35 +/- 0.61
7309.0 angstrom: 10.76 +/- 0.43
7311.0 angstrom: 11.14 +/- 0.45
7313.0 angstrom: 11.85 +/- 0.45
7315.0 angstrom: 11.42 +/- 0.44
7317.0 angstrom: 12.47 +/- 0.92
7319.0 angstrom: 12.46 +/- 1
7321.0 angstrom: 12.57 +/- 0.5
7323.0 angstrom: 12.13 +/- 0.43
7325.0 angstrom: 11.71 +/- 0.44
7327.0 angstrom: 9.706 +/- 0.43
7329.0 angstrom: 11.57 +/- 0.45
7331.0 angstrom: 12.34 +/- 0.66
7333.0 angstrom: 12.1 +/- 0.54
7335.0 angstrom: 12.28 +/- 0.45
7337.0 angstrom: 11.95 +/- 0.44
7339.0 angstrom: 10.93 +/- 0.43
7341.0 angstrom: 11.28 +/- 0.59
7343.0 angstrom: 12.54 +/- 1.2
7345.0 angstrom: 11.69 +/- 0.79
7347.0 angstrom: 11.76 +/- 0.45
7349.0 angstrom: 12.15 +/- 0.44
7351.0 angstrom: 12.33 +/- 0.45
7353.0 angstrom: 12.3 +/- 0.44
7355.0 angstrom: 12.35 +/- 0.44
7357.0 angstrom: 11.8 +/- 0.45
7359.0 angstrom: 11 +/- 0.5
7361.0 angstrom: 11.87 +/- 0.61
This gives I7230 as 0.16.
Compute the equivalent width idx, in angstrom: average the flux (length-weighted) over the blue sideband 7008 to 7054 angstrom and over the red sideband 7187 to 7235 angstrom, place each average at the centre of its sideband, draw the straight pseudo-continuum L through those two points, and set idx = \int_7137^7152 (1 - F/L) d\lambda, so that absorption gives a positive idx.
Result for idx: 3.0 angstrom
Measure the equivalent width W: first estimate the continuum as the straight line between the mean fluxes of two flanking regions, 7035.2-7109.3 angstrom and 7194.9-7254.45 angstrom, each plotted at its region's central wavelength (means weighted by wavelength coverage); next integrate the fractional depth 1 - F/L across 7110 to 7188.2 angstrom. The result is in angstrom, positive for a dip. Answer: 8.8 angstrom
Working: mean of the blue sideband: 10.1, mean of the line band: 8.77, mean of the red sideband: 9.64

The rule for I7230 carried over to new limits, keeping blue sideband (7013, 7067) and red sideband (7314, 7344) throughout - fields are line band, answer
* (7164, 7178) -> 0.29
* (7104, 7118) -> 0.17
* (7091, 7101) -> 0.24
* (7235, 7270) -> 0.13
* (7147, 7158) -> 0.31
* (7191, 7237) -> 0.20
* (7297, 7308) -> 0.03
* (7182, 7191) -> 0.24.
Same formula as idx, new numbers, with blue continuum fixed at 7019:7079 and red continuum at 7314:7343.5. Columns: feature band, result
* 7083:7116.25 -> 5.0 angstrom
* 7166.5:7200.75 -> 6.3 angstrom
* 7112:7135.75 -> 4.3 angstrom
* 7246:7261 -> 1.4 angstrom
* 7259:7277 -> 1.4 angstrom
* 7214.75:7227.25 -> 2.0 angstrom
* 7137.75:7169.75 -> 7.9 angstrom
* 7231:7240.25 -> 1.1 angstrom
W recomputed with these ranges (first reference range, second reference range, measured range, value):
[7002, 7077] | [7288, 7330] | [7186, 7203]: 2.7 angstrom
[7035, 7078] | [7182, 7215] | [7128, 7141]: 2.4 angstrom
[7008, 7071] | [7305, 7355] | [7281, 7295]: 0.5 angstrom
